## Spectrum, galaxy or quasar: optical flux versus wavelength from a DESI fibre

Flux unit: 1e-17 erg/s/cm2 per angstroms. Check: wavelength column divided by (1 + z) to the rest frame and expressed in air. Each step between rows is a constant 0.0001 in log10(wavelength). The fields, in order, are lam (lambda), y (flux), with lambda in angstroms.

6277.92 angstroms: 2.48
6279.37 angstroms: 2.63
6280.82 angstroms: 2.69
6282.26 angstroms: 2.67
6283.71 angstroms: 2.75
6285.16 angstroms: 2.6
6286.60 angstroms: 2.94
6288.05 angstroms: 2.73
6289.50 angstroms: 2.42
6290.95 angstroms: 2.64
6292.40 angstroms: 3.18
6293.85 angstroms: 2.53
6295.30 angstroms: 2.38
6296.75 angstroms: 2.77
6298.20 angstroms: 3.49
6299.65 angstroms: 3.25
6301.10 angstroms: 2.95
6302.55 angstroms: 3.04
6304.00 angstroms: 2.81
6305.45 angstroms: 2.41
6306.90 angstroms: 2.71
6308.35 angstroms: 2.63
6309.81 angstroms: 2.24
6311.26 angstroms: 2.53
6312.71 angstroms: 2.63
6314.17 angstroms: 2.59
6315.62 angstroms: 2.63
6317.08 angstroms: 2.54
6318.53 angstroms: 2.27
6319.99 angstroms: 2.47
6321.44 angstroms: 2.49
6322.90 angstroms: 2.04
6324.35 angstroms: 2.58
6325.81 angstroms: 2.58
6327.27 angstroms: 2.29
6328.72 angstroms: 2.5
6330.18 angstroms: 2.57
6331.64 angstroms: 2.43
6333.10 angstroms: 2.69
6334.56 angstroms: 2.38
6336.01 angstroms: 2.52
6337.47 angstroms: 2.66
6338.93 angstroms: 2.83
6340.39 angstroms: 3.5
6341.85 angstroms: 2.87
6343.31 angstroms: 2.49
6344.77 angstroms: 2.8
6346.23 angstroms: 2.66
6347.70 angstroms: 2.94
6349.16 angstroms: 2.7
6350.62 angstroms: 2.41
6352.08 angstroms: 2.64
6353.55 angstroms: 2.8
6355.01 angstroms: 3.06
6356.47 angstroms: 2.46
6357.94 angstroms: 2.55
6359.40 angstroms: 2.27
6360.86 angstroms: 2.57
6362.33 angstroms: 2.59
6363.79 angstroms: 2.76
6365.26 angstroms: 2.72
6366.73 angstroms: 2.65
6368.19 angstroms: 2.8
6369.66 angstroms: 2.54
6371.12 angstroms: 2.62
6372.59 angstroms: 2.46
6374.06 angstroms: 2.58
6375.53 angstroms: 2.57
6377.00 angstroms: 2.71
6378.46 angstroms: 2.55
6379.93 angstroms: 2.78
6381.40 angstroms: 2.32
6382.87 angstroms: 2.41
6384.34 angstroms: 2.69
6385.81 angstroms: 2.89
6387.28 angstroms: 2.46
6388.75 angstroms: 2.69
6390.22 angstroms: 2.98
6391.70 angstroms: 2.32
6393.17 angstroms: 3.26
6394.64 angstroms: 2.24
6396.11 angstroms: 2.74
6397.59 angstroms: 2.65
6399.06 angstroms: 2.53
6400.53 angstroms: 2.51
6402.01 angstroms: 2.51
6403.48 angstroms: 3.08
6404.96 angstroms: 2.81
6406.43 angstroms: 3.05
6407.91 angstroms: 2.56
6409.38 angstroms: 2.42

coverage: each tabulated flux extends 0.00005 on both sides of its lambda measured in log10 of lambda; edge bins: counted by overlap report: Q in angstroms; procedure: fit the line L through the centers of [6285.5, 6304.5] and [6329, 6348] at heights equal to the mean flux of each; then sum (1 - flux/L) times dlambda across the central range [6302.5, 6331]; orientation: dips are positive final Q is 2.7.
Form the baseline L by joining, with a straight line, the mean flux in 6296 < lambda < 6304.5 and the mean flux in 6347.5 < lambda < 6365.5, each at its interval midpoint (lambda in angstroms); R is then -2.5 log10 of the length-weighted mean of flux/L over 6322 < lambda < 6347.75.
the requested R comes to 0.07 mag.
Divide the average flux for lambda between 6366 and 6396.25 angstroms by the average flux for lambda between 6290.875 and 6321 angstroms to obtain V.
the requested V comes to 1.0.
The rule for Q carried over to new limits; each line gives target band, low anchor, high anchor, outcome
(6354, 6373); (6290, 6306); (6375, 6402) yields 0.5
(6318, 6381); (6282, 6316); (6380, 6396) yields 1.5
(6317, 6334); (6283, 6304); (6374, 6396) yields 1.9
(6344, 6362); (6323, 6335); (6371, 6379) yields -0.9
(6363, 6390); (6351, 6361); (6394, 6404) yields -0.2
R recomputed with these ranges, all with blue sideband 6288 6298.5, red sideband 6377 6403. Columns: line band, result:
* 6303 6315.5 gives 0.06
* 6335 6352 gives -0.03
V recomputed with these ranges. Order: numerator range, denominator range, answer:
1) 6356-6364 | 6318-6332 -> 1.04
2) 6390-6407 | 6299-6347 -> 1.03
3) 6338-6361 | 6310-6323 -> 1.10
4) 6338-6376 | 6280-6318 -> 0.99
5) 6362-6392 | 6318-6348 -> 1.01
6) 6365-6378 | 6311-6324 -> 1.06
